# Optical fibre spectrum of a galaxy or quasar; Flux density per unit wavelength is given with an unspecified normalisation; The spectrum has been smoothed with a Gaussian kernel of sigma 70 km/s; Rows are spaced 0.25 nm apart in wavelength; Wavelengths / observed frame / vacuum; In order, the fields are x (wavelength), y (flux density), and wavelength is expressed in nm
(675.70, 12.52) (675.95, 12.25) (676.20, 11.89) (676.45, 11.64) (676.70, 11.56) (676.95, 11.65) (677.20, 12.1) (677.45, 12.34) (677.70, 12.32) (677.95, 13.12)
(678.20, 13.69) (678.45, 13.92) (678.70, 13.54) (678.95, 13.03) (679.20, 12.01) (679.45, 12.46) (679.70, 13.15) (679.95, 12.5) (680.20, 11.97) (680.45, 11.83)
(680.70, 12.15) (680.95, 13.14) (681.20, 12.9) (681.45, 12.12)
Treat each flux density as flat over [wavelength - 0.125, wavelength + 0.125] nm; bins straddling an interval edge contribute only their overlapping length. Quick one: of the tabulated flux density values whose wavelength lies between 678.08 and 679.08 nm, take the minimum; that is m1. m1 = 13.03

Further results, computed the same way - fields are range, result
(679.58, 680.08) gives 12.5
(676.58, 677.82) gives 11.56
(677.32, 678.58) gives 12.32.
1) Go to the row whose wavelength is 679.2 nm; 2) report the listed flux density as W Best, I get 12.01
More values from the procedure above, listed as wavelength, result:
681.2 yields 12.9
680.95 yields 13.14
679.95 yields 12.5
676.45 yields 11.64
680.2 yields 11.97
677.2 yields 12.1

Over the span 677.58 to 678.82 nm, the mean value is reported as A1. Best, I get 13.3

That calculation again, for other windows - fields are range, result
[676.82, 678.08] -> 12.3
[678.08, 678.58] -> 13.8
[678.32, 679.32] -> 13.1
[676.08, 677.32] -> 11.8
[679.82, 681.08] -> 12.3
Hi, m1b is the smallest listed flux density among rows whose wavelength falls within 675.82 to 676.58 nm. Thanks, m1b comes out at 11.64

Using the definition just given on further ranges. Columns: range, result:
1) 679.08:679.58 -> 12.01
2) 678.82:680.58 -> 11.83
